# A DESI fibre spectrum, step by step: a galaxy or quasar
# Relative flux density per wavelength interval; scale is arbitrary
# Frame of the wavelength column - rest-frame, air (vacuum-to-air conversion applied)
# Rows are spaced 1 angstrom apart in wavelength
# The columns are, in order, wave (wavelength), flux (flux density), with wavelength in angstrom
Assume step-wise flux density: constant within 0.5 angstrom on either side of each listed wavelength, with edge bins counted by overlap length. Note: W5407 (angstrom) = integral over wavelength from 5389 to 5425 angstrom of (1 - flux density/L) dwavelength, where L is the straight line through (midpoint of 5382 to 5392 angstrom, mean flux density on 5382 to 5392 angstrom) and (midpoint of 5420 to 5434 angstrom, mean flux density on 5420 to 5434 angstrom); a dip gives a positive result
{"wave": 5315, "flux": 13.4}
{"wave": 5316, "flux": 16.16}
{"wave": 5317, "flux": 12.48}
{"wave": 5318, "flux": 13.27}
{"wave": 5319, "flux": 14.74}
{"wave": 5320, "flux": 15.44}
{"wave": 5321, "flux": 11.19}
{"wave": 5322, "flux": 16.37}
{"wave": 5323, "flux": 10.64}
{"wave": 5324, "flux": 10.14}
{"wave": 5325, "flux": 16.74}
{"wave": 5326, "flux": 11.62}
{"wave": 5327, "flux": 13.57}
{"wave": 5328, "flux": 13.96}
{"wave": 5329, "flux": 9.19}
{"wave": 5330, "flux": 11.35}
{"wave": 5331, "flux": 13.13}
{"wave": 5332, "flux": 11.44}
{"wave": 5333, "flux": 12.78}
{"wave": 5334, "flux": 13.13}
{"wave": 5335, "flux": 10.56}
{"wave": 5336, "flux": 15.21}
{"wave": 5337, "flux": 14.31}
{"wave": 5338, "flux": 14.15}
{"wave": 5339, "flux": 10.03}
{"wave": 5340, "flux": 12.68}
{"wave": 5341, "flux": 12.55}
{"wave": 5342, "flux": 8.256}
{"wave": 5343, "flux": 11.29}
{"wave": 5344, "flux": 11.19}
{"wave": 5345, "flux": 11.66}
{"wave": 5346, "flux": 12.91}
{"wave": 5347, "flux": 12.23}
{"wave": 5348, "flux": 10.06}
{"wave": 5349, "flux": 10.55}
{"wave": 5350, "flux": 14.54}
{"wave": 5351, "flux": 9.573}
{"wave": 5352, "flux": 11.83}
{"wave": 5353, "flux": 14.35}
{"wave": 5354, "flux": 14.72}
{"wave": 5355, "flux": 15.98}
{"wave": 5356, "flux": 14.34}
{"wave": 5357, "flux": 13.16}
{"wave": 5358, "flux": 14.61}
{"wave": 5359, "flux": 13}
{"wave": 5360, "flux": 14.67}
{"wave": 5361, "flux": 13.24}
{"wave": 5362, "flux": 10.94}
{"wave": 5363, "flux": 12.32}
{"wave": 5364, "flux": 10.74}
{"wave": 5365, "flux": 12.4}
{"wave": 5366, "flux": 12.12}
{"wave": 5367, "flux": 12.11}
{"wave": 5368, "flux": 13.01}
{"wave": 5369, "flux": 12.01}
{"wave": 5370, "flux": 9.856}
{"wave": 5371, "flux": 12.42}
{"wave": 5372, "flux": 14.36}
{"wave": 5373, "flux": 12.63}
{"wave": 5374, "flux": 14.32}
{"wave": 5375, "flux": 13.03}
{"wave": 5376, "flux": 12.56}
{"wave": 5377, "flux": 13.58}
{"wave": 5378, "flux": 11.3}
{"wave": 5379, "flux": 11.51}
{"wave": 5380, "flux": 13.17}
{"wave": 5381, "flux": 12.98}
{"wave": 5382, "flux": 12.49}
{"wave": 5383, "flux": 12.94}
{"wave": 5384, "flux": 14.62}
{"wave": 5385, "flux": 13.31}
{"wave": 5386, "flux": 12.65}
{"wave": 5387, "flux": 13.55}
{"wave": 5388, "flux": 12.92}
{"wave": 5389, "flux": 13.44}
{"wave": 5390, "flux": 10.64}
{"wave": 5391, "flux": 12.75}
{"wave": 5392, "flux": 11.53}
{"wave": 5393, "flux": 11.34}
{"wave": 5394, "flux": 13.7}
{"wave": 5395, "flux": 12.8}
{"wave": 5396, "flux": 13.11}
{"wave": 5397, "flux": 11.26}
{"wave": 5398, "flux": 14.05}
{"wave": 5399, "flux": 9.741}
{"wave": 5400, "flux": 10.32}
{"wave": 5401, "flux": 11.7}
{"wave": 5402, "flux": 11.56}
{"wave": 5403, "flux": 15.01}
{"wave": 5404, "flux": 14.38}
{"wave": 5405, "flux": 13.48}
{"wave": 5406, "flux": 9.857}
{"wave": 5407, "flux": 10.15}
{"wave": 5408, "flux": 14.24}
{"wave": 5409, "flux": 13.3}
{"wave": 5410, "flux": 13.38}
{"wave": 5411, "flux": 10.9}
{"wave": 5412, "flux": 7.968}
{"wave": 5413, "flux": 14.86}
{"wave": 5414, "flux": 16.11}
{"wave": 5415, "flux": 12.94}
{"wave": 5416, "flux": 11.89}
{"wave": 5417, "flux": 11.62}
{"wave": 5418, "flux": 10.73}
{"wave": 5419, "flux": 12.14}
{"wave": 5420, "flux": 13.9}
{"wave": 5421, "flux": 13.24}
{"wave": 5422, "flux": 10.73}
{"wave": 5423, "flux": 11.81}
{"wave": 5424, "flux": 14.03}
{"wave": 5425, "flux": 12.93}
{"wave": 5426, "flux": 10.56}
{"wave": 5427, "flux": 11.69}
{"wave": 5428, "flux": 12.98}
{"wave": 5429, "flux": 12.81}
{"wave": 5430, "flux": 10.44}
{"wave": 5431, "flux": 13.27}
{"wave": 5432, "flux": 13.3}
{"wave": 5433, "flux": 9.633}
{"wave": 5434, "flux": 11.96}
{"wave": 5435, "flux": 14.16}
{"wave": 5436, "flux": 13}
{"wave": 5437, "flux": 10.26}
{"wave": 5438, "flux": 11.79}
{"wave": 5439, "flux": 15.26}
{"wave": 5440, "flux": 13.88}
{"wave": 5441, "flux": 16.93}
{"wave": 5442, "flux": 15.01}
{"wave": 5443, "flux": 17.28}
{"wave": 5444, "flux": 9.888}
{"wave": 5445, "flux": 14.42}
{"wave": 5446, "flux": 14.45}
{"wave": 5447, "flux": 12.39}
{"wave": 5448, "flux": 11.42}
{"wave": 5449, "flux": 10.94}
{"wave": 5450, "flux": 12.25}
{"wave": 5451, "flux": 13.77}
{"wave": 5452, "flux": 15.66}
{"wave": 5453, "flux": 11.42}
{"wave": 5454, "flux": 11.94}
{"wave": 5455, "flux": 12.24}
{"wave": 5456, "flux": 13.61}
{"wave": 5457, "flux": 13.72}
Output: 0.51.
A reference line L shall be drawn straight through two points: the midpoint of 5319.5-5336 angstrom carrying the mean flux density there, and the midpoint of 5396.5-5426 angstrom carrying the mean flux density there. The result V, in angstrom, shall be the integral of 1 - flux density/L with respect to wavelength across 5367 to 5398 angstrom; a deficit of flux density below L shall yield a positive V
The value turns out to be -0.59 angstrom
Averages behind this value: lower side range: 12.7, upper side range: 12.3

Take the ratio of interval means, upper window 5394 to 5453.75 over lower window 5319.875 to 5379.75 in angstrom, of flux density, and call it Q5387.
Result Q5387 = 1.0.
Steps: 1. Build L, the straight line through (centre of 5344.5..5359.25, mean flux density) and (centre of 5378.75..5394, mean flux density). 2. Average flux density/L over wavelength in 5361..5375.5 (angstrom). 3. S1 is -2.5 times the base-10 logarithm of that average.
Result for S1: 0.04 mag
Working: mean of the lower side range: 12.9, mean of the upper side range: 12.7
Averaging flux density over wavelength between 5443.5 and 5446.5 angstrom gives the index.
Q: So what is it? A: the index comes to 12.9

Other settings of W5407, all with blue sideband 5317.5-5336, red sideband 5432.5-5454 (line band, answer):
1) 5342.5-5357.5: 0.4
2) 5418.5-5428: 0.5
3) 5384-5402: 0.9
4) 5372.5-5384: 0.1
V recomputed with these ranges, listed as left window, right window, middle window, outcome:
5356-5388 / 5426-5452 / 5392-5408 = 0.8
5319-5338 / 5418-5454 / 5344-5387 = 0.5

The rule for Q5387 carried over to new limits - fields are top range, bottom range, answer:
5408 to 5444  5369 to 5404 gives 1.01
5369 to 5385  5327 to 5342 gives 1.03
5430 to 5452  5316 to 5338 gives 1.01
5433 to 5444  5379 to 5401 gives 1.09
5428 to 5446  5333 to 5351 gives 1.09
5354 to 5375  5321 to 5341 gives 1.02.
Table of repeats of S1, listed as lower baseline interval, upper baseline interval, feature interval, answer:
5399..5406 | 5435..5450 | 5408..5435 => 0.04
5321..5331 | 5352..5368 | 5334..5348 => 0.07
